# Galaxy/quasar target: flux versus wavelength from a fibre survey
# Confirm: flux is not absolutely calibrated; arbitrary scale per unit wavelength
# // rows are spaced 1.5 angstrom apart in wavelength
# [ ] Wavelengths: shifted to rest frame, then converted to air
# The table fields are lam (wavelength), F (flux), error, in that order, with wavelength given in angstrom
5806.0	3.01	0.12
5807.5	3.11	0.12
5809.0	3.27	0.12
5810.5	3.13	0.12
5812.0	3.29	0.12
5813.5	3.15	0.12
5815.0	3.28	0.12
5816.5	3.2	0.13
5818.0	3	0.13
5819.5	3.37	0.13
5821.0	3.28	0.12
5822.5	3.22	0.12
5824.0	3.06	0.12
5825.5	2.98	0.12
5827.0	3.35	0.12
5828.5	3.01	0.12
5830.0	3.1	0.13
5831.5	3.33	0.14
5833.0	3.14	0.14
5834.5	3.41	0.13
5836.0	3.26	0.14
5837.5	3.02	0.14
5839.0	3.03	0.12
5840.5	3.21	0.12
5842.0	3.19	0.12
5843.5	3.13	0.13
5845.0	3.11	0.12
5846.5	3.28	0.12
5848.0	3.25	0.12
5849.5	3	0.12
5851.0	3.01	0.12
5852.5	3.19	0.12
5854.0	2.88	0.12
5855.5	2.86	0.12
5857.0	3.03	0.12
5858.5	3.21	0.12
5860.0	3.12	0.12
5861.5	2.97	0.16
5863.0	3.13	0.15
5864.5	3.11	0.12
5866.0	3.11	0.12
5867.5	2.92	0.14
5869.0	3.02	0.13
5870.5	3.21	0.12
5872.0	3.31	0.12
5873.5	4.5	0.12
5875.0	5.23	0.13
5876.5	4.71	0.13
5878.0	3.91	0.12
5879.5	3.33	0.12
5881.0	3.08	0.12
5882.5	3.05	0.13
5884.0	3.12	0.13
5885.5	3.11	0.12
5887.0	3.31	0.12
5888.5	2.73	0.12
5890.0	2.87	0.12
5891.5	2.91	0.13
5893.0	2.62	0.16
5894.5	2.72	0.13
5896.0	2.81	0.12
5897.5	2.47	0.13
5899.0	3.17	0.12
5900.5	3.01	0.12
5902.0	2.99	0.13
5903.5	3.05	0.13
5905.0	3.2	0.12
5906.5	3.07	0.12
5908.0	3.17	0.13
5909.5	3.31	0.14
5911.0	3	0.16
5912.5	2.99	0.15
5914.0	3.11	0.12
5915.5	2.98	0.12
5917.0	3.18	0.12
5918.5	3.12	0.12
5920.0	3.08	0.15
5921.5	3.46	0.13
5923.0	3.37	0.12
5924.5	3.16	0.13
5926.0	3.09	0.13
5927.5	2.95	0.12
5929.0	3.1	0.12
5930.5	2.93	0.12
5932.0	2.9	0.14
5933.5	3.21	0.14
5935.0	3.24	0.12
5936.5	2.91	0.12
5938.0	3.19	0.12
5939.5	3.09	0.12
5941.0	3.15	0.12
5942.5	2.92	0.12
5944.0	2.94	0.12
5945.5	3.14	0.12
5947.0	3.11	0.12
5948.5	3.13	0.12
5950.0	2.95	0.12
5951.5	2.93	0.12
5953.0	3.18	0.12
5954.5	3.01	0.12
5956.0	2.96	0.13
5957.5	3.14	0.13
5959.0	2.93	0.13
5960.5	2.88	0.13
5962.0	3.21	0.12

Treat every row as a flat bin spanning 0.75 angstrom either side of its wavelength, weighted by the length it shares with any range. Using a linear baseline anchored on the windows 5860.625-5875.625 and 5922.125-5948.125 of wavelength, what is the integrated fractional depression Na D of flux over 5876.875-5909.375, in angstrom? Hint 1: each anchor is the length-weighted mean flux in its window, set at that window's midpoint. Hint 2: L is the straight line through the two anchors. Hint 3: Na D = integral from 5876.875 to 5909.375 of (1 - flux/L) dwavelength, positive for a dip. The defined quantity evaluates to 2.4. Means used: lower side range 3.43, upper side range 3.08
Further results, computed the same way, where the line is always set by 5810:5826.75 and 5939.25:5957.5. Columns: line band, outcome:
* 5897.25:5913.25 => 0.2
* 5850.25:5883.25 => -2.4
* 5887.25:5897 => 1.0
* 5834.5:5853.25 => 0.0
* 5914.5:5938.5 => -0.4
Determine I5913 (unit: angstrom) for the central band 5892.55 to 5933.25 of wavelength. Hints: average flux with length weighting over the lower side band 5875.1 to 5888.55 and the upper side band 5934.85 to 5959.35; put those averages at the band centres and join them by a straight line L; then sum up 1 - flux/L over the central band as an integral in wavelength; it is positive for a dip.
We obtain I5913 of 2.9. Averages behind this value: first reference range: 3.5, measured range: 3.04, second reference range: 3.05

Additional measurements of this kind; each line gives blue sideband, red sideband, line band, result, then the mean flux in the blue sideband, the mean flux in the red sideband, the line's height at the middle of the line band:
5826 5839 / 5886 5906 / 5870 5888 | -4.0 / 3.19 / 2.92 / 2.99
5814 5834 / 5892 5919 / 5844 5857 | 0.2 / 3.18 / 3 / 3.12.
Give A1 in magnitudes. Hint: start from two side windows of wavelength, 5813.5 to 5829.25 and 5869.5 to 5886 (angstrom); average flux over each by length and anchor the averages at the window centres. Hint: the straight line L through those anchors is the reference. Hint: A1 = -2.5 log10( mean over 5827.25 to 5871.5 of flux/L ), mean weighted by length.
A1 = 0.10 mag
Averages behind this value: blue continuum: 3.17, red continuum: 3.69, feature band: 3.12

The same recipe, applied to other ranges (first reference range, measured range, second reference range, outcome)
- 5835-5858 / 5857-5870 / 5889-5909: -0.01 mag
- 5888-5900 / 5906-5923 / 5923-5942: -0.07 mag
